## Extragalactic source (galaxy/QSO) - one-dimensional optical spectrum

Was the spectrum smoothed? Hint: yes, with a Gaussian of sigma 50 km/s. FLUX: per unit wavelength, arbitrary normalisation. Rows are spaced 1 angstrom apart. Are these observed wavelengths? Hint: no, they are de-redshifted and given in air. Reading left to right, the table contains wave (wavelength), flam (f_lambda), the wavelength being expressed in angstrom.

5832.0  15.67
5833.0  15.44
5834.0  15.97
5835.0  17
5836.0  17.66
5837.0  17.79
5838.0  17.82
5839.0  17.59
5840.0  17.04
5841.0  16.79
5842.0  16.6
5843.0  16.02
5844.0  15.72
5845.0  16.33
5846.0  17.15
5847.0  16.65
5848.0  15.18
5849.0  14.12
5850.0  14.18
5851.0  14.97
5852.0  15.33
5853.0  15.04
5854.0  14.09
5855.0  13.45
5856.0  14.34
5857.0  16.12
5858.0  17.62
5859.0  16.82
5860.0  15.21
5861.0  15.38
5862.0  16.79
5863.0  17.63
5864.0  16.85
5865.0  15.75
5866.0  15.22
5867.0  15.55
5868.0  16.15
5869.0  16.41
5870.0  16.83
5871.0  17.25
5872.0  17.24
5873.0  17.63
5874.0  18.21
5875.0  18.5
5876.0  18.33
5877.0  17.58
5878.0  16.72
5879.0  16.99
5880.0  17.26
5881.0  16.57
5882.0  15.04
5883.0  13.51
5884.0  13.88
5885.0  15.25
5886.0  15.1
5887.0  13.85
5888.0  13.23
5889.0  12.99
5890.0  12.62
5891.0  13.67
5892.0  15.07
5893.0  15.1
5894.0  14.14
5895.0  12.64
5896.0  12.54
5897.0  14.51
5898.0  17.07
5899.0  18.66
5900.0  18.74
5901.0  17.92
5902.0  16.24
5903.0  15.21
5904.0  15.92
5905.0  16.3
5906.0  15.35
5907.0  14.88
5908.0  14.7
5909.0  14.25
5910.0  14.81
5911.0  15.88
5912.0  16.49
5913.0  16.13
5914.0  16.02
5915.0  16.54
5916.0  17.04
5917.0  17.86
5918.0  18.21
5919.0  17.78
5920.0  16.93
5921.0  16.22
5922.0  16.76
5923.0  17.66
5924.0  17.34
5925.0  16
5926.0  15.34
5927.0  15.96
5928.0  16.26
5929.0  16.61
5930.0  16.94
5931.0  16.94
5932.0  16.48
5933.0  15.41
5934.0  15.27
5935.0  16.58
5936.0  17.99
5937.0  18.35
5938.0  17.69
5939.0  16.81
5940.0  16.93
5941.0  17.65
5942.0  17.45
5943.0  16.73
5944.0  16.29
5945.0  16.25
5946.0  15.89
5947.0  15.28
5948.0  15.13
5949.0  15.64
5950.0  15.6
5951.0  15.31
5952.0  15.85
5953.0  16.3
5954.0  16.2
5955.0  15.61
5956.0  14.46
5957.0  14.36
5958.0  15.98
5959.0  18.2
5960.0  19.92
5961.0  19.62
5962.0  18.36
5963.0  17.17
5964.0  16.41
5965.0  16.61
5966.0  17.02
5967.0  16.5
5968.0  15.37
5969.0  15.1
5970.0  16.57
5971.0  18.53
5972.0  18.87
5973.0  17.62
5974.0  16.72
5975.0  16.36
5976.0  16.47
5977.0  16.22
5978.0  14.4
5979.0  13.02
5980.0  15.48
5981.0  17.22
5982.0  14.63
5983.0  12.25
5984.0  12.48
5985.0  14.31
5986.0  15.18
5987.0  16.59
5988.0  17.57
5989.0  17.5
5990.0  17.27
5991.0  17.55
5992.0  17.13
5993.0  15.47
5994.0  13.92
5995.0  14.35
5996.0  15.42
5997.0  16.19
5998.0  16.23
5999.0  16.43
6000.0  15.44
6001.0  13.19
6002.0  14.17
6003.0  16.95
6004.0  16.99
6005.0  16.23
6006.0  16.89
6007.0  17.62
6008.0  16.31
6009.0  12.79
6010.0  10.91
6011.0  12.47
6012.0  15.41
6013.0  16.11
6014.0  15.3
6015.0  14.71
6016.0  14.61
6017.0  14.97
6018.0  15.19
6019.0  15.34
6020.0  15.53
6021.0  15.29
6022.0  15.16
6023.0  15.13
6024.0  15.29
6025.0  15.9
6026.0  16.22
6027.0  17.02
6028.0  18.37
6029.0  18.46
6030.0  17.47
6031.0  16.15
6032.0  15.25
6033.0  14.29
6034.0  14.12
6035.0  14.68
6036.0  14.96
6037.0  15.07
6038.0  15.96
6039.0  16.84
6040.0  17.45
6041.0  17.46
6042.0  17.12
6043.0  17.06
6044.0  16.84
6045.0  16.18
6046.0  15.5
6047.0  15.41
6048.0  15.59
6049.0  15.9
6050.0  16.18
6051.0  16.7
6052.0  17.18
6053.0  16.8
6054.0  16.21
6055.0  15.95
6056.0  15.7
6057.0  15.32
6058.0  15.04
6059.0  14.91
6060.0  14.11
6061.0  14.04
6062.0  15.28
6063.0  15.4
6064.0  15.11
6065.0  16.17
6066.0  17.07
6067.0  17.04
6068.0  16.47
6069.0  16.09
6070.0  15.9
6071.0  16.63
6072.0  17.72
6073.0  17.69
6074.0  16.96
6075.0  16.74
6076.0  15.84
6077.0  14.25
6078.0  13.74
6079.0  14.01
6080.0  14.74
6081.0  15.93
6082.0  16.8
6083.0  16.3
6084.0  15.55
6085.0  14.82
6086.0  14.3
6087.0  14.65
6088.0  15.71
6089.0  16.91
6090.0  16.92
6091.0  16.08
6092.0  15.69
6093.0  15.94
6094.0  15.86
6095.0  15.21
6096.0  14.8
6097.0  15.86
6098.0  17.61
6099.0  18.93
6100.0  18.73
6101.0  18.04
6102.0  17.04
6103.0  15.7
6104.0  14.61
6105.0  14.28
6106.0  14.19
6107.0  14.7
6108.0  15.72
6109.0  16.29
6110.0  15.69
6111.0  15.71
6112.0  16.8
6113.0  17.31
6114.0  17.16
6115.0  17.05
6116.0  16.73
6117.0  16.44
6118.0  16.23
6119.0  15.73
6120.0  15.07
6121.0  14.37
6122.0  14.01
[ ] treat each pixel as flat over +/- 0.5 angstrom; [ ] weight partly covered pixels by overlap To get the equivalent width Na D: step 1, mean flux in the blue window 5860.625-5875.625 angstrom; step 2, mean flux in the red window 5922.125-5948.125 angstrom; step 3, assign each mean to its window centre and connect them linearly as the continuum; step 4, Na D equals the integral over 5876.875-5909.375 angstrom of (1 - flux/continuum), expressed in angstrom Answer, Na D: 2.9 angstrom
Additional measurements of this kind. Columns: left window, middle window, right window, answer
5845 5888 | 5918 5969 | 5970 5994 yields -1.9 angstrom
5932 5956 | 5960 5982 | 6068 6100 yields -0.6 angstrom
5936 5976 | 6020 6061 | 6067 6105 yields 0.8 angstrom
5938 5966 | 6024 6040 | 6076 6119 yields 0.1 angstrom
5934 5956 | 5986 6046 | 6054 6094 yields 0.9 angstrom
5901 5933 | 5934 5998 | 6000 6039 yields -1.5 angstrom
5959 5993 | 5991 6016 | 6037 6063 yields 1.5 angstrom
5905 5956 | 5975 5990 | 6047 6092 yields 0.7 angstrom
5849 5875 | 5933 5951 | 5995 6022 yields -1.0 angstrom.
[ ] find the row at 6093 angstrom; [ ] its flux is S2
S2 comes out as 15.94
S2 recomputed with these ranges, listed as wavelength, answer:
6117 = 16.44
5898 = 17.07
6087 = 14.65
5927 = 15.96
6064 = 15.11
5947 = 15.28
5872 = 17.24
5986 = 15.18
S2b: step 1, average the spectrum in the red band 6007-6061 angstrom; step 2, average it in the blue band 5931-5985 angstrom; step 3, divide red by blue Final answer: 0.96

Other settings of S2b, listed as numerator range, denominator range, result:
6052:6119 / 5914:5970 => 0.96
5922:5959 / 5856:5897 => 1.04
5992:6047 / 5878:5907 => 1.03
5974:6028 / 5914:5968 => 0.93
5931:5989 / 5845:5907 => 1.04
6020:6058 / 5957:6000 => 0.99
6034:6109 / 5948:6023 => 1.01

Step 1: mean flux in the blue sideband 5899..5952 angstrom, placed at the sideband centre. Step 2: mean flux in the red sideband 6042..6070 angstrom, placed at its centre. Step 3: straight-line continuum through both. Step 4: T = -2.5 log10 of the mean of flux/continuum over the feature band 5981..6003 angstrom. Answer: 0.048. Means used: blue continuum 16.4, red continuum 15.9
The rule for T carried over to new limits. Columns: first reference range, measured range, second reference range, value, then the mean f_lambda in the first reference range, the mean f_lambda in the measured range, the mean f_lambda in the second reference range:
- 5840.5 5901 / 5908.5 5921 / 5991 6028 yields -0.057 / 15.8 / 16.5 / 15.4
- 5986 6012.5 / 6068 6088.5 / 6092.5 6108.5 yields 0.017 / 15.6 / 15.7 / 16.1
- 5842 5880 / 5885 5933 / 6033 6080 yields 0.023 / 16.2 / 15.8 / 15.9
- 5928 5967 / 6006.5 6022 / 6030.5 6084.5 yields 0.092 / 16.6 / 14.8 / 15.9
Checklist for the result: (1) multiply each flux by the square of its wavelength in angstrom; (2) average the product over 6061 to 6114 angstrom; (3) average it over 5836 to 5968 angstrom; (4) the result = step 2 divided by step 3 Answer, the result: 1.1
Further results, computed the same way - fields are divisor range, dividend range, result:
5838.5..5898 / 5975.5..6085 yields 1.06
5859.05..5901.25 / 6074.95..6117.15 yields 1.08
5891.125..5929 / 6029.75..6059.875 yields 1.04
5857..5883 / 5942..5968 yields 1.01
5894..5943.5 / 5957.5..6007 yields 1.01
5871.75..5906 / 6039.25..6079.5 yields 1.08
